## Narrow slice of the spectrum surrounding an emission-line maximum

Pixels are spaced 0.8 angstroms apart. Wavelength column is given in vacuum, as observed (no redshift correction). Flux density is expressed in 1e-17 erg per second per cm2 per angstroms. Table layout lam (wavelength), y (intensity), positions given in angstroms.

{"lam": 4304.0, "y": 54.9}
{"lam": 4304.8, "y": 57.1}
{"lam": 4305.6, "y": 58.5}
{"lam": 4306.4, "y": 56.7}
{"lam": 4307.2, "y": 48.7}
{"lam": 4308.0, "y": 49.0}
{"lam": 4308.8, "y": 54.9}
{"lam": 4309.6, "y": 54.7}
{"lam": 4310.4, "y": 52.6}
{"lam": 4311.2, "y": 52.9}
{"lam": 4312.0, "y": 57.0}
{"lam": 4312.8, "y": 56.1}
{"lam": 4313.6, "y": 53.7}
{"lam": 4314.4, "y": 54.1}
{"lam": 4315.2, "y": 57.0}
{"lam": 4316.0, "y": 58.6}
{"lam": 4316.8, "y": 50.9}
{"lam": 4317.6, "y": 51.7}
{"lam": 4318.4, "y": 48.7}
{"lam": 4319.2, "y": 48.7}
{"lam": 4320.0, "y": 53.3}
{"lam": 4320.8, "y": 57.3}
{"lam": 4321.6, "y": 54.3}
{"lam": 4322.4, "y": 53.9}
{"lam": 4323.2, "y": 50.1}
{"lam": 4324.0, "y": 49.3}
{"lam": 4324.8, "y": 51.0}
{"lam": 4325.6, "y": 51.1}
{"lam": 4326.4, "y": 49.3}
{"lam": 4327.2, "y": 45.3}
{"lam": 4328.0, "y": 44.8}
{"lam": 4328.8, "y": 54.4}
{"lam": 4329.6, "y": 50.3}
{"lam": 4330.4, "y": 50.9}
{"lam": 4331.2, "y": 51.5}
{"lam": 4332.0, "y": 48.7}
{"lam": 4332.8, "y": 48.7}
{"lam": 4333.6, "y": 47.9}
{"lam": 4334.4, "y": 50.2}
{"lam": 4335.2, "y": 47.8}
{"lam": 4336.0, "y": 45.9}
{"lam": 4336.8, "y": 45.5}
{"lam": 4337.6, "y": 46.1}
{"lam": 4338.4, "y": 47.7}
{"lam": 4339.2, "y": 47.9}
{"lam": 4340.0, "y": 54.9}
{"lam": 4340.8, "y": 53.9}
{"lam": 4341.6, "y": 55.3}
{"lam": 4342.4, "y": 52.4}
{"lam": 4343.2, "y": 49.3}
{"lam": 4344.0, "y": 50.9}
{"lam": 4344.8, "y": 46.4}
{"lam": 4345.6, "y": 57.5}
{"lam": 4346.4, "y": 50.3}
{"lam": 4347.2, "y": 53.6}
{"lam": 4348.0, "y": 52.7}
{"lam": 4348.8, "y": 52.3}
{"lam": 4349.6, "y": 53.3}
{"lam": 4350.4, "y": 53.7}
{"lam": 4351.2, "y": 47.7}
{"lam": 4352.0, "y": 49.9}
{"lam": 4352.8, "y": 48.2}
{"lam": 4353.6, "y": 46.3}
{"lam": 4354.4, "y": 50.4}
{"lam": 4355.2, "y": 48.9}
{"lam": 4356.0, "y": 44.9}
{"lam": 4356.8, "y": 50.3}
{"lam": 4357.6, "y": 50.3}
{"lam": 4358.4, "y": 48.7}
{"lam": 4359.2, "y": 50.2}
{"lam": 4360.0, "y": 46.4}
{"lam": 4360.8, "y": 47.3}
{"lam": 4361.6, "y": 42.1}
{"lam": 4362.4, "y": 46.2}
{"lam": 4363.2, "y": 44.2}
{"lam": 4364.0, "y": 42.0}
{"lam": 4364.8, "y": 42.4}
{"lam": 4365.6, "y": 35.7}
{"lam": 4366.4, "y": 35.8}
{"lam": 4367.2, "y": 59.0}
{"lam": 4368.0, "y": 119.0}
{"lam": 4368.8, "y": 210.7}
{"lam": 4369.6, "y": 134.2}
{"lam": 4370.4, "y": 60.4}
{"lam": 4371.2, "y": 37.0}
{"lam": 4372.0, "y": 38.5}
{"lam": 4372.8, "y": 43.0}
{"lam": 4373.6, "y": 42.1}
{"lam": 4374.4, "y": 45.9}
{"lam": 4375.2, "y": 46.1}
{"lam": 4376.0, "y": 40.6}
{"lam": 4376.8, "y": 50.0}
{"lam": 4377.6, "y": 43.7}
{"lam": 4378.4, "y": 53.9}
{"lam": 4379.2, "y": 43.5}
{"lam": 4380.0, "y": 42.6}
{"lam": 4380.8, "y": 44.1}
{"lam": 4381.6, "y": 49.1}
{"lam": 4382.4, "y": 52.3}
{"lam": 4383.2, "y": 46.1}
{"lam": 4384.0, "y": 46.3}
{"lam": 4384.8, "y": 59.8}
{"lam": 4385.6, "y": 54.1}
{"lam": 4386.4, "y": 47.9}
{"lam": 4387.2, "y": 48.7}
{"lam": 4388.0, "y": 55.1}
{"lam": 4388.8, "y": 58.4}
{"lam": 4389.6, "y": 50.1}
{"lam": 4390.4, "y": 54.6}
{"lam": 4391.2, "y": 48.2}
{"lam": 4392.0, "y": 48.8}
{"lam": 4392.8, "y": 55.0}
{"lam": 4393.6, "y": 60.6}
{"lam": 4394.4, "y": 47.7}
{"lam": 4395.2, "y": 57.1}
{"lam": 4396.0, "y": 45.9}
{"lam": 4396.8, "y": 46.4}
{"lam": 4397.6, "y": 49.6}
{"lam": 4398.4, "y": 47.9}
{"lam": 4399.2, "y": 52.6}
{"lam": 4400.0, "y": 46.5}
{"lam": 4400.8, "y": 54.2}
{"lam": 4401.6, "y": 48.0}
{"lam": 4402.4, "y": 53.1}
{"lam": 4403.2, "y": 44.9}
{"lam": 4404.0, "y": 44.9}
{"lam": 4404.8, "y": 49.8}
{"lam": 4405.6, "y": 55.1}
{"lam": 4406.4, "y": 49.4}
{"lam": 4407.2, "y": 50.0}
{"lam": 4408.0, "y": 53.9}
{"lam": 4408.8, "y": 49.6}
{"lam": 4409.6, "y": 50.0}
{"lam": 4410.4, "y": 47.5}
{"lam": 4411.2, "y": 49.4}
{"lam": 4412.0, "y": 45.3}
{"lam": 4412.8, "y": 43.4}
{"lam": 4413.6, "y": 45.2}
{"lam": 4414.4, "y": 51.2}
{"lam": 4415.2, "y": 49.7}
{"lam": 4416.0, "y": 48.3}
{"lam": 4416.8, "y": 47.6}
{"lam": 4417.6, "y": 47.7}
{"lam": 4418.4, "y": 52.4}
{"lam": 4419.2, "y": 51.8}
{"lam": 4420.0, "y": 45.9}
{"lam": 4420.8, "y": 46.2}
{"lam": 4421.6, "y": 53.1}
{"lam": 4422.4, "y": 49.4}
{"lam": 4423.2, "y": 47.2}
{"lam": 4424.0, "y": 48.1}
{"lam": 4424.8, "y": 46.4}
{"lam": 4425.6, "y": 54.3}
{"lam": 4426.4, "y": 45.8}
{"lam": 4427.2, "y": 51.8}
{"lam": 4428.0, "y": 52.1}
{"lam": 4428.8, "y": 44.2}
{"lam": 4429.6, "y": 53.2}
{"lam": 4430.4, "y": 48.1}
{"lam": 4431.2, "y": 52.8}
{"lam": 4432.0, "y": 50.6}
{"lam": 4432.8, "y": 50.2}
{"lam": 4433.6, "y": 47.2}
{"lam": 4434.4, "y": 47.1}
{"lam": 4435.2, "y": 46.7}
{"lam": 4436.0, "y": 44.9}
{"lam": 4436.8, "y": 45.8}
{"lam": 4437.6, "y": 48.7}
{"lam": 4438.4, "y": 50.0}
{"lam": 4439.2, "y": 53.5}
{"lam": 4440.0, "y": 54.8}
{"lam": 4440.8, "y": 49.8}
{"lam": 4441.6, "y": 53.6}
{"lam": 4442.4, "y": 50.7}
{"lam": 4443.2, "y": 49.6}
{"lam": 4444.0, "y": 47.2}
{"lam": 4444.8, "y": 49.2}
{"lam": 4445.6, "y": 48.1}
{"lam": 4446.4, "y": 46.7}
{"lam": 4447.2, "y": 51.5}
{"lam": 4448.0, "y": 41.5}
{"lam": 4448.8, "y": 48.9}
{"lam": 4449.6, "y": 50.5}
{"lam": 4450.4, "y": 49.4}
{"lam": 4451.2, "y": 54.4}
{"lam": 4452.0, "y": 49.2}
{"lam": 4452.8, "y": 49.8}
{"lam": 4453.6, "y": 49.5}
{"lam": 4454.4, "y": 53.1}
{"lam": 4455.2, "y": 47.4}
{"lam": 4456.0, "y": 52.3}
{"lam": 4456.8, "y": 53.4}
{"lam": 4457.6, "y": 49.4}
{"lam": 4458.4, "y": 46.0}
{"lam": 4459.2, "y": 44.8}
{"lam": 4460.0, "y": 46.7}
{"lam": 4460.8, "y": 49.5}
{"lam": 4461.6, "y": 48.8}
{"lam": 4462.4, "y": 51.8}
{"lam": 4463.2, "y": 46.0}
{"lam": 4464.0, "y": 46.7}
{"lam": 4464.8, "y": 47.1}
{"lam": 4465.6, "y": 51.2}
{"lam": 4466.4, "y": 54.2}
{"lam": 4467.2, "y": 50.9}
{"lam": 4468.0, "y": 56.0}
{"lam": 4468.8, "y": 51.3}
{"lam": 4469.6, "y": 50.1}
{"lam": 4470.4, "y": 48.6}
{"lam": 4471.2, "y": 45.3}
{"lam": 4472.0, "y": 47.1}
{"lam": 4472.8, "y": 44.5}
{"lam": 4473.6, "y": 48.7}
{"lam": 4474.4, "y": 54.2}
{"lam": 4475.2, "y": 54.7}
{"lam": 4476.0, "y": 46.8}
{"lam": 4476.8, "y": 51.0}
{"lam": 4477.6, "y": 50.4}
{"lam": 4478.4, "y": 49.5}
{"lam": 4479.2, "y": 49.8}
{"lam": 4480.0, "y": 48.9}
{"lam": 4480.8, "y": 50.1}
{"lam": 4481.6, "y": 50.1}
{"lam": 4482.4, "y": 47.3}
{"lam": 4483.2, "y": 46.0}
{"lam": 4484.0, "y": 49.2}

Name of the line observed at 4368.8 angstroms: Hgamma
